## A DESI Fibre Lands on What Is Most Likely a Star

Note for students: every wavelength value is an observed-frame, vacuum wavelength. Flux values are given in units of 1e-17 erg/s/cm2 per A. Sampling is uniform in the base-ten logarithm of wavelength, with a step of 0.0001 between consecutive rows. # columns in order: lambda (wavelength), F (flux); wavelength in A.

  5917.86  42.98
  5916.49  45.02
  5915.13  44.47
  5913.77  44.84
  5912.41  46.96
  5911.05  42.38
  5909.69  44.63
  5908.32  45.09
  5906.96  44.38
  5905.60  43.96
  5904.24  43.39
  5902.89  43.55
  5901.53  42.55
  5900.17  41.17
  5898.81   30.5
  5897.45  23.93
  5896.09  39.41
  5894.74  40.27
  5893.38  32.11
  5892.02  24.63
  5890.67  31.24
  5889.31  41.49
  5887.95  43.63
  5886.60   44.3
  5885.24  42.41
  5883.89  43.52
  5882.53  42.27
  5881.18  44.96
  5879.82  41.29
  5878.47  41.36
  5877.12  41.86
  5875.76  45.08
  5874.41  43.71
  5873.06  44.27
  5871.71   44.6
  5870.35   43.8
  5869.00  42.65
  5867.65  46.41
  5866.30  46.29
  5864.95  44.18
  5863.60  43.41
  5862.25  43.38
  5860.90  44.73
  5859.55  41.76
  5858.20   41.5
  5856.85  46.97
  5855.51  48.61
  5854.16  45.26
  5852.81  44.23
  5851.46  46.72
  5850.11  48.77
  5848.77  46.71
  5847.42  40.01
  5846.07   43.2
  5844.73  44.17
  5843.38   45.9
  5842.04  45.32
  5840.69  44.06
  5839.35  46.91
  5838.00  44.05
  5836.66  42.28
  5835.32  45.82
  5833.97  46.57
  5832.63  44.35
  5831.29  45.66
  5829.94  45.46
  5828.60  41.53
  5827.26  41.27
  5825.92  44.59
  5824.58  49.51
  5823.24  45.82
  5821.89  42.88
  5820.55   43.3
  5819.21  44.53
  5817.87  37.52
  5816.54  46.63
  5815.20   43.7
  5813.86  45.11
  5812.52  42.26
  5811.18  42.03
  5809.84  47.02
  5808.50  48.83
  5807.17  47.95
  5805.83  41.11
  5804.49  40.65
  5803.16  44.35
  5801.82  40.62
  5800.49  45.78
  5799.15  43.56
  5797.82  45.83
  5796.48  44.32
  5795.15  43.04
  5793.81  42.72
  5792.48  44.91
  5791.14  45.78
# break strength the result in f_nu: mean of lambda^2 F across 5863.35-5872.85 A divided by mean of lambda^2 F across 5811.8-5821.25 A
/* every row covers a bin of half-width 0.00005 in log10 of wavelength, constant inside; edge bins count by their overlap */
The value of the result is 1.0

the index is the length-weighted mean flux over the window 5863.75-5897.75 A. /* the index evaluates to 41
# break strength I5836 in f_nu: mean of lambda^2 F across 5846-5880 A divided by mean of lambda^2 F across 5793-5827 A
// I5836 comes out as 1.0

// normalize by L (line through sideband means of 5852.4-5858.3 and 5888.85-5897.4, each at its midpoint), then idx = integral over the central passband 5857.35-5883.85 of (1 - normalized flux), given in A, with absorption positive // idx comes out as -1.78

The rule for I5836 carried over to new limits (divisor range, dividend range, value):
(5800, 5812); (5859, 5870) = 1.02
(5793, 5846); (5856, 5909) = 0.96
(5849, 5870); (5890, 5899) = 0.71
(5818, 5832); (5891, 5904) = 0.82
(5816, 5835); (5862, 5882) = 1.01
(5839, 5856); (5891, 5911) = 0.87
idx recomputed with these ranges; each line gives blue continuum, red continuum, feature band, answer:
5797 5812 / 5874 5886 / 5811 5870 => -1.1 A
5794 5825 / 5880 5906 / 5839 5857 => -1.6 A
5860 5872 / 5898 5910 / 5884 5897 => 1.5 A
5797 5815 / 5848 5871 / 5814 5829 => 0.2 A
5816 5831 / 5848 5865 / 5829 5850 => -0.1 A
